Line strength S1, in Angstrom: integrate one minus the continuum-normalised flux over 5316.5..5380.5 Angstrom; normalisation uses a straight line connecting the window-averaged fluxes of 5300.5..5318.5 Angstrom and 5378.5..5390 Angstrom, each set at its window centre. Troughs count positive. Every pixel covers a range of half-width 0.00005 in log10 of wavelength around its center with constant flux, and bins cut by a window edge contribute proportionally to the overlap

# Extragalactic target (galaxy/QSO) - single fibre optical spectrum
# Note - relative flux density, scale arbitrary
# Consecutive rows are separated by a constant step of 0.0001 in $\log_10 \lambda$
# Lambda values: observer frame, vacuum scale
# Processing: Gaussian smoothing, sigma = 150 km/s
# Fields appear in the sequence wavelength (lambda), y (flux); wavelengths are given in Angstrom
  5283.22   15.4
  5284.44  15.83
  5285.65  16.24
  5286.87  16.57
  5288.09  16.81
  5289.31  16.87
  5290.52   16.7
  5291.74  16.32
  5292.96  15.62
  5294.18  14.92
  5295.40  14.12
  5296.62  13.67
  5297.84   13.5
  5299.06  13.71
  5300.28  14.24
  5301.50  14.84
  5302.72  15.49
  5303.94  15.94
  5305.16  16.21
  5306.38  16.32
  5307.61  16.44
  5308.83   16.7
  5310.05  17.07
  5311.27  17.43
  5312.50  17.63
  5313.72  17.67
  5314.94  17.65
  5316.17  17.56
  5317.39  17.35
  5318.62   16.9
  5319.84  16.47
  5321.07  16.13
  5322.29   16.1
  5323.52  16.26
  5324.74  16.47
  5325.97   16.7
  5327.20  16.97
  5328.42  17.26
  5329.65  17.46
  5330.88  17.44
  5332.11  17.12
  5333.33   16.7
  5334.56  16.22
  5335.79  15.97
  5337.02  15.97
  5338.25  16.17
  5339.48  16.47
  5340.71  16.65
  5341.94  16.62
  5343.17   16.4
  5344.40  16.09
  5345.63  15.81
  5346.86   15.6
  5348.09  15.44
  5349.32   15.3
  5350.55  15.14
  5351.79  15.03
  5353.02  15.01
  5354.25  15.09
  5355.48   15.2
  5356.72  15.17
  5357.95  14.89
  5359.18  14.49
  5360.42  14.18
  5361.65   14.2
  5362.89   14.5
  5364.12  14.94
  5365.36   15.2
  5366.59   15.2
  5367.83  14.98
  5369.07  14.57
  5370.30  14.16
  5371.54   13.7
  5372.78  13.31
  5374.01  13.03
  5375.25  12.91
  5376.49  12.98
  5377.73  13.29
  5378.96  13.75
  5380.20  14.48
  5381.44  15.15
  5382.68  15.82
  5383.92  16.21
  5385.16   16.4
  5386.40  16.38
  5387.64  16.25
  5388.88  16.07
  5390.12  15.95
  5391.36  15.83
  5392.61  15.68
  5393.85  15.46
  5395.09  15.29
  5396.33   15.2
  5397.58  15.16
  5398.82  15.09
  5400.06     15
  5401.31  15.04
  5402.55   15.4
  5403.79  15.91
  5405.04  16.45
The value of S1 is 2.77 Angstrom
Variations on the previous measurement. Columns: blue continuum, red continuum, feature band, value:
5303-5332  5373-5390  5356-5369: 0.6 Angstrom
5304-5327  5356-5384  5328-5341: -0.6 Angstrom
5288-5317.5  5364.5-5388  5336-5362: -0.6 Angstrom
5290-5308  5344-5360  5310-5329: -2.2 Angstrom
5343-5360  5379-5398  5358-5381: 2.0 Angstrom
